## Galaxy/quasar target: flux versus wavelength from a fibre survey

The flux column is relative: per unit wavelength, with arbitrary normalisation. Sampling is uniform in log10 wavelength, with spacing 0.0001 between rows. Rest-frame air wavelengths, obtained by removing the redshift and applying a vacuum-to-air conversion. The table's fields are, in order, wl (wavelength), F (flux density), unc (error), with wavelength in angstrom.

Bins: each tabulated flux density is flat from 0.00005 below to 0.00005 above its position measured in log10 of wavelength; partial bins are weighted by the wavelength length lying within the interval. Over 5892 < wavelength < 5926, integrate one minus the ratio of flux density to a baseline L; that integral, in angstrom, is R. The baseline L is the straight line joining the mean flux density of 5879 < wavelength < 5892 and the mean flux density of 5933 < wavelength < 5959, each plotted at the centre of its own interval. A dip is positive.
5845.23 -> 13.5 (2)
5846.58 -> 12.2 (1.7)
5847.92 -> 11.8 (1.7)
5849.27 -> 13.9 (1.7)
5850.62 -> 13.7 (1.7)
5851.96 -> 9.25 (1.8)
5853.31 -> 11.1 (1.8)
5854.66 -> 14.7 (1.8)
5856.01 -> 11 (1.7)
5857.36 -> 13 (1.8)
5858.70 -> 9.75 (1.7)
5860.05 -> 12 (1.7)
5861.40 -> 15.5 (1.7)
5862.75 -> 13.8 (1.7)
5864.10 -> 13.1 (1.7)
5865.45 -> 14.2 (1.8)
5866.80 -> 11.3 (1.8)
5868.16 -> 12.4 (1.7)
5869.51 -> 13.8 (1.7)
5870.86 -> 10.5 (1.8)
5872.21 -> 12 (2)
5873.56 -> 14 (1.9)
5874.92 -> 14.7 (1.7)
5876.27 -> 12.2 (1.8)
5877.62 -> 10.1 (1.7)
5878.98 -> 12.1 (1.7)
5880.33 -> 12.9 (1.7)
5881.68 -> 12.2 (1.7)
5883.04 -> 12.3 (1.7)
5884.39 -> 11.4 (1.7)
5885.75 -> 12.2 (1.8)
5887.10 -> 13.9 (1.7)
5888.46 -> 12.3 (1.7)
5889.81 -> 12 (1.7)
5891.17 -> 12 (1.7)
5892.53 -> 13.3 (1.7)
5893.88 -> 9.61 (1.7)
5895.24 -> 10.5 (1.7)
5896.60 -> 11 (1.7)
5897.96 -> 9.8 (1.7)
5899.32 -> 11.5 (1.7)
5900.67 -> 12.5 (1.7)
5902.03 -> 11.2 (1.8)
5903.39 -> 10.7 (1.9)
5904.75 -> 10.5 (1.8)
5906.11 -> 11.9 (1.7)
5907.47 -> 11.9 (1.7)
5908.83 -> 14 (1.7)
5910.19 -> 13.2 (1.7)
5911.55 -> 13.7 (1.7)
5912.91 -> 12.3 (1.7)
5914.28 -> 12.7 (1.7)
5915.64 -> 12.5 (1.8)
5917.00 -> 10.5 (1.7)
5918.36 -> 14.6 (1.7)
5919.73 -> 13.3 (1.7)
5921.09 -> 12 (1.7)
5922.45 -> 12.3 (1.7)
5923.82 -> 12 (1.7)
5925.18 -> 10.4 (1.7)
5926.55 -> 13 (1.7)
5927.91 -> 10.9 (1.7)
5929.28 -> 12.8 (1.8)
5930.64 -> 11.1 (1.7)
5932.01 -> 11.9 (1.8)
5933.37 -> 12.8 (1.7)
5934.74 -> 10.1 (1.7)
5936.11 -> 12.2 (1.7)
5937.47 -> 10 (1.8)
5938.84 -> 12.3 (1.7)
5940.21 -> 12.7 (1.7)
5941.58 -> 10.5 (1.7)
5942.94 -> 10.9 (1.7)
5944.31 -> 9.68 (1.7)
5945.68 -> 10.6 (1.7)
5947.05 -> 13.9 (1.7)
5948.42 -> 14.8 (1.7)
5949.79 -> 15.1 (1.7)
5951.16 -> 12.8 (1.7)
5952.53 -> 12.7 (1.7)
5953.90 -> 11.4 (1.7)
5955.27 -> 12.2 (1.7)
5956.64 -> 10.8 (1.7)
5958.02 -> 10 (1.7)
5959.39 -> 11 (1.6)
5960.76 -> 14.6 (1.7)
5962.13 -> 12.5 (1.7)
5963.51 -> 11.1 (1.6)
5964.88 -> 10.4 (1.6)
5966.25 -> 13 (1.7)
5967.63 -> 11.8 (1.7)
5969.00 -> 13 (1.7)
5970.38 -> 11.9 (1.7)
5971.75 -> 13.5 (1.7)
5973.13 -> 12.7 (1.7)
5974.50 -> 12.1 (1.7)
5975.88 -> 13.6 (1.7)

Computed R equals 0.7 angstrom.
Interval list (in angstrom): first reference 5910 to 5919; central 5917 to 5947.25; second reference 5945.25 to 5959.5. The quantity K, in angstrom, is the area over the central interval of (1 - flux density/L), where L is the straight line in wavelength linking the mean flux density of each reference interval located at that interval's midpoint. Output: 2.0 angstrom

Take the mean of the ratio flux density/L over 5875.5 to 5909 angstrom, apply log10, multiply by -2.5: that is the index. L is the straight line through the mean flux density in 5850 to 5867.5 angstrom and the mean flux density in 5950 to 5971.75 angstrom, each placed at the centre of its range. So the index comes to 0.06 mag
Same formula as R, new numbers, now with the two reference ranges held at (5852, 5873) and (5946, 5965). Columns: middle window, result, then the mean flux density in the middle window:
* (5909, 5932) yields 0.1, 12.4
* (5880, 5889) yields 0.0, 12.4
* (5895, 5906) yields 1.2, 11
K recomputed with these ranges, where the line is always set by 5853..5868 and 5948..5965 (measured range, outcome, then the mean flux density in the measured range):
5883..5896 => 0.7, 11.9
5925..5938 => 0.9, 11.6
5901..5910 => 0.5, 11.8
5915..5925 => 0.1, 12.4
